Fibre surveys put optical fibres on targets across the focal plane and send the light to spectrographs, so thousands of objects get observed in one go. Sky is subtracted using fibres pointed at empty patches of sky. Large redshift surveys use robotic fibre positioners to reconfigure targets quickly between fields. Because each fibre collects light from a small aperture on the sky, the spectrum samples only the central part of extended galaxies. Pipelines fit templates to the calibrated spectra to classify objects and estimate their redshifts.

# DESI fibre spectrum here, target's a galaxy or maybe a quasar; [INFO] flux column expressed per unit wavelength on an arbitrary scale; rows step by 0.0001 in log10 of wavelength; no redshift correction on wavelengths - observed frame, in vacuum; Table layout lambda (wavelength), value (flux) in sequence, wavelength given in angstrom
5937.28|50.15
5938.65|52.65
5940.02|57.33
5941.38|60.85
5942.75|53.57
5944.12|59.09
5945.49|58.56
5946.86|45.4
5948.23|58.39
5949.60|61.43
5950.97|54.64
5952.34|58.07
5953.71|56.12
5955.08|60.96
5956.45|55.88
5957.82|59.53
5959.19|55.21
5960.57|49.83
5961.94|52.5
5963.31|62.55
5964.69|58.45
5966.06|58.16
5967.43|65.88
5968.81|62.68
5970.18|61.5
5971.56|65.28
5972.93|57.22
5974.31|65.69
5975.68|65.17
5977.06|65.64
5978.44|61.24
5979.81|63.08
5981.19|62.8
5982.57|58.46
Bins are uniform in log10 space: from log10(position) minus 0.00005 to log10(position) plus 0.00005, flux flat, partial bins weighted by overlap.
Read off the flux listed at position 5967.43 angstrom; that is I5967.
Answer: 65.88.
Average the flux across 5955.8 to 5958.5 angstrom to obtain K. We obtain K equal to 57.8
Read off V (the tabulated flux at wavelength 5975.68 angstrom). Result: 65.17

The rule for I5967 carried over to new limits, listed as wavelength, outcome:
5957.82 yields 59.53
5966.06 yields 58.16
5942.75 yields 53.57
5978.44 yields 61.24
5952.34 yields 58.07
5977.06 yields 65.64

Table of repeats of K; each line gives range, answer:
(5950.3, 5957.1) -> 57.2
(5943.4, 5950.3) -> 56.5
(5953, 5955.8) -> 58.6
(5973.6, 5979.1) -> 64.4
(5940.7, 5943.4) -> 57.3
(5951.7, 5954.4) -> 57.1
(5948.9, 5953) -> 58.1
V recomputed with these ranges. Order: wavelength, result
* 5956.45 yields 55.88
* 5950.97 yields 54.64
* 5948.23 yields 58.39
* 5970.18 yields 61.5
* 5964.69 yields 58.45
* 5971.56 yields 65.28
